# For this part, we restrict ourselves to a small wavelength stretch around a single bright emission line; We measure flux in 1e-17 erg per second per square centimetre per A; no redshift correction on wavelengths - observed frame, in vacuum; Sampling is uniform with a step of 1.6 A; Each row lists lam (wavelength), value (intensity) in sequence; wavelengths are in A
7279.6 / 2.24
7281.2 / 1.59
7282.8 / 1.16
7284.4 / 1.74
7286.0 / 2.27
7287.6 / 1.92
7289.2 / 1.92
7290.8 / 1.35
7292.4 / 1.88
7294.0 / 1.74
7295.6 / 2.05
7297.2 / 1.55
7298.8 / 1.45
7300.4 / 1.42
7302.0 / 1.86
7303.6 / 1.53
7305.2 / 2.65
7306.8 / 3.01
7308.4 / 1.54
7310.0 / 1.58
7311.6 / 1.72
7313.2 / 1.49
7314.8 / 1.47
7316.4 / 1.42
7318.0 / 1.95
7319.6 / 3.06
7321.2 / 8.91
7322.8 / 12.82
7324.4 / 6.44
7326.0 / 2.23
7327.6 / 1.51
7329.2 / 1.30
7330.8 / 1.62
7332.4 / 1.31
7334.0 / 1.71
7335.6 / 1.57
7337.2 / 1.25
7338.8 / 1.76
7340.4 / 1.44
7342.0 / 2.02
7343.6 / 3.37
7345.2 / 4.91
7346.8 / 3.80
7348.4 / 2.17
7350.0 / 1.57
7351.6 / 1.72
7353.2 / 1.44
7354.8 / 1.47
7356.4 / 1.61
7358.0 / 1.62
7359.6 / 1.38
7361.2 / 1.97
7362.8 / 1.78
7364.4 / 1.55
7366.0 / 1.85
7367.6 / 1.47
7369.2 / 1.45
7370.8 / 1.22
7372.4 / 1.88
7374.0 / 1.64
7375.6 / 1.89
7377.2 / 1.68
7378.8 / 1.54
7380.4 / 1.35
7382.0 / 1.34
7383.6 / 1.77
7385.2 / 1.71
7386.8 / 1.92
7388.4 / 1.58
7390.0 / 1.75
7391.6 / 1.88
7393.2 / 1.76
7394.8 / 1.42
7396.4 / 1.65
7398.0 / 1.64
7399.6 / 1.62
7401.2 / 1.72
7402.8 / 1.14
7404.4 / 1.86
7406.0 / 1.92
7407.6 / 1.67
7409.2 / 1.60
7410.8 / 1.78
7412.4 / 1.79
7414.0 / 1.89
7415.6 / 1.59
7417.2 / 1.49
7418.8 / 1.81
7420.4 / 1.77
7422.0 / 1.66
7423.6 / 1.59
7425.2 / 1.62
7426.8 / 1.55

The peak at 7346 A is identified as [N II]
